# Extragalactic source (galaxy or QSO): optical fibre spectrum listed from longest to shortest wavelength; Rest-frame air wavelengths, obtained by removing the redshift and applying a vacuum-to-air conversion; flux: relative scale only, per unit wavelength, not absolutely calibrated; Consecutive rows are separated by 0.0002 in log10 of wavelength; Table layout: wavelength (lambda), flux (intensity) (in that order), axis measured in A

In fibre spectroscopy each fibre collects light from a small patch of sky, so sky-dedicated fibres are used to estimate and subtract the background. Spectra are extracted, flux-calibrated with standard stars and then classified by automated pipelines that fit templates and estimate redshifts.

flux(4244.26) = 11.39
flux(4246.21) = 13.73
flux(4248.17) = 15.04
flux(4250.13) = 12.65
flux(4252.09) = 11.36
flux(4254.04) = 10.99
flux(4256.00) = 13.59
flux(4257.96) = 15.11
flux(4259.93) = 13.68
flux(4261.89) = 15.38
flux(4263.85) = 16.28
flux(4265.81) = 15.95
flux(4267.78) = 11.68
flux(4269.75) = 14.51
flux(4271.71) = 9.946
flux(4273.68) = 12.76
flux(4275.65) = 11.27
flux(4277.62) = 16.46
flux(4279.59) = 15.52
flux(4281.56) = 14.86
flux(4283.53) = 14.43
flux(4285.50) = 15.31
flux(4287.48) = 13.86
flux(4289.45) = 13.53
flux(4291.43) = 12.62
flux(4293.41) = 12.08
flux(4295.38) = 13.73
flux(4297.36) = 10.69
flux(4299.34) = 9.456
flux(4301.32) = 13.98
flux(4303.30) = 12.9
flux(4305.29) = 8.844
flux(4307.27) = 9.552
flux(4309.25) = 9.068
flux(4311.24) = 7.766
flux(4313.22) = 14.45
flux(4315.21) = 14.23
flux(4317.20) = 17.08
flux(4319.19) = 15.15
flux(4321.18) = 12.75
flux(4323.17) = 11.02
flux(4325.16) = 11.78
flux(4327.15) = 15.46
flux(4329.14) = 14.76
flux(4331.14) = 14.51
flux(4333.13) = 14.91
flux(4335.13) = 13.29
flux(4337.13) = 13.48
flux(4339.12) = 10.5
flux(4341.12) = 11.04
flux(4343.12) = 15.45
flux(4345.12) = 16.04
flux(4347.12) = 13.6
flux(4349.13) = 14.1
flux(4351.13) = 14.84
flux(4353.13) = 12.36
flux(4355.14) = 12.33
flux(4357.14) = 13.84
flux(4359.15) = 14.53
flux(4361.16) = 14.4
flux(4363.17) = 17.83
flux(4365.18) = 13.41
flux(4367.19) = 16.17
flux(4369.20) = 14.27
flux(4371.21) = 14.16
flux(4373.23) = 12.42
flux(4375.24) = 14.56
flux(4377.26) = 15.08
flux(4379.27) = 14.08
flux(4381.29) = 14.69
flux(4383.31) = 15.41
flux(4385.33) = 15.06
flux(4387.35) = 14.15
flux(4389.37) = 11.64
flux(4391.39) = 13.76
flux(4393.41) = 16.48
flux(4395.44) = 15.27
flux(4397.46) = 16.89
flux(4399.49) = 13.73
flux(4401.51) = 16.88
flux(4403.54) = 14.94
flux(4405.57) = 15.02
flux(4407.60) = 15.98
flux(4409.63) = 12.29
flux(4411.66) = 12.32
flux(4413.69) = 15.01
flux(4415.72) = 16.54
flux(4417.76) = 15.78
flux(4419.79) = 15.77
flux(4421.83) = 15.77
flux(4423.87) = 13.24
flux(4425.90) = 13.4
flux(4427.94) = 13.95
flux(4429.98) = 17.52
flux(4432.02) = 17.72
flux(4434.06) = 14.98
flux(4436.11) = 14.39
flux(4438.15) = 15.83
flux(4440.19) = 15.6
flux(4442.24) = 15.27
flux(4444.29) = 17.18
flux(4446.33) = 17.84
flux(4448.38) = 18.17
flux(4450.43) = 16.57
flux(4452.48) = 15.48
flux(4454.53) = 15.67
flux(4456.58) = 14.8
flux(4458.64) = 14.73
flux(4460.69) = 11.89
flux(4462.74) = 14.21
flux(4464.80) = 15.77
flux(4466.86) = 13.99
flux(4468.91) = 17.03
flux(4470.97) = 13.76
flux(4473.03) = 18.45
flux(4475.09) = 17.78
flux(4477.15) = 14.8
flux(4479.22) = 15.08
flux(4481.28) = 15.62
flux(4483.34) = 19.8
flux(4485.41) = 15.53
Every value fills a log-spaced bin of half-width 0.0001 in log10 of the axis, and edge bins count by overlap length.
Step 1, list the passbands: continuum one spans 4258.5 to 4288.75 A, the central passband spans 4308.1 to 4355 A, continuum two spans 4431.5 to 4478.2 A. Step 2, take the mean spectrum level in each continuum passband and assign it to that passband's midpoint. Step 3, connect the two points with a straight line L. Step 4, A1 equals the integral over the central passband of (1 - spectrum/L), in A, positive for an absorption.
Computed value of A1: 4.2 A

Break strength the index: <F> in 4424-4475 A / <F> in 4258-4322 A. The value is 1.2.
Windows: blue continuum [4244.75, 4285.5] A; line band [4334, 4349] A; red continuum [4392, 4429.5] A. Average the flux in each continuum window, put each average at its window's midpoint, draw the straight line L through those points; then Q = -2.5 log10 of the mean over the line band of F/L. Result 0.08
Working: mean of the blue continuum 13.8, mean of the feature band 13.4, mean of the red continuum 15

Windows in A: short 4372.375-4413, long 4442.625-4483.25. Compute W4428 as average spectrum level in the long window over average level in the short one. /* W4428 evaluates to 1.1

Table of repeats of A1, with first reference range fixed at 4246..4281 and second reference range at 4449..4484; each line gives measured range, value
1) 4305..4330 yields 2.9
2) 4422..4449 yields -0.8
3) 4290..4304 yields 1.8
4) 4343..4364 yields 0.2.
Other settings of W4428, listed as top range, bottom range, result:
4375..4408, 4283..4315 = 1.24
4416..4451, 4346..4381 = 1.11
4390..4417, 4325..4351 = 1.08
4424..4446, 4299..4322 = 1.28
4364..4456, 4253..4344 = 1.15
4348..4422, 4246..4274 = 1.08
